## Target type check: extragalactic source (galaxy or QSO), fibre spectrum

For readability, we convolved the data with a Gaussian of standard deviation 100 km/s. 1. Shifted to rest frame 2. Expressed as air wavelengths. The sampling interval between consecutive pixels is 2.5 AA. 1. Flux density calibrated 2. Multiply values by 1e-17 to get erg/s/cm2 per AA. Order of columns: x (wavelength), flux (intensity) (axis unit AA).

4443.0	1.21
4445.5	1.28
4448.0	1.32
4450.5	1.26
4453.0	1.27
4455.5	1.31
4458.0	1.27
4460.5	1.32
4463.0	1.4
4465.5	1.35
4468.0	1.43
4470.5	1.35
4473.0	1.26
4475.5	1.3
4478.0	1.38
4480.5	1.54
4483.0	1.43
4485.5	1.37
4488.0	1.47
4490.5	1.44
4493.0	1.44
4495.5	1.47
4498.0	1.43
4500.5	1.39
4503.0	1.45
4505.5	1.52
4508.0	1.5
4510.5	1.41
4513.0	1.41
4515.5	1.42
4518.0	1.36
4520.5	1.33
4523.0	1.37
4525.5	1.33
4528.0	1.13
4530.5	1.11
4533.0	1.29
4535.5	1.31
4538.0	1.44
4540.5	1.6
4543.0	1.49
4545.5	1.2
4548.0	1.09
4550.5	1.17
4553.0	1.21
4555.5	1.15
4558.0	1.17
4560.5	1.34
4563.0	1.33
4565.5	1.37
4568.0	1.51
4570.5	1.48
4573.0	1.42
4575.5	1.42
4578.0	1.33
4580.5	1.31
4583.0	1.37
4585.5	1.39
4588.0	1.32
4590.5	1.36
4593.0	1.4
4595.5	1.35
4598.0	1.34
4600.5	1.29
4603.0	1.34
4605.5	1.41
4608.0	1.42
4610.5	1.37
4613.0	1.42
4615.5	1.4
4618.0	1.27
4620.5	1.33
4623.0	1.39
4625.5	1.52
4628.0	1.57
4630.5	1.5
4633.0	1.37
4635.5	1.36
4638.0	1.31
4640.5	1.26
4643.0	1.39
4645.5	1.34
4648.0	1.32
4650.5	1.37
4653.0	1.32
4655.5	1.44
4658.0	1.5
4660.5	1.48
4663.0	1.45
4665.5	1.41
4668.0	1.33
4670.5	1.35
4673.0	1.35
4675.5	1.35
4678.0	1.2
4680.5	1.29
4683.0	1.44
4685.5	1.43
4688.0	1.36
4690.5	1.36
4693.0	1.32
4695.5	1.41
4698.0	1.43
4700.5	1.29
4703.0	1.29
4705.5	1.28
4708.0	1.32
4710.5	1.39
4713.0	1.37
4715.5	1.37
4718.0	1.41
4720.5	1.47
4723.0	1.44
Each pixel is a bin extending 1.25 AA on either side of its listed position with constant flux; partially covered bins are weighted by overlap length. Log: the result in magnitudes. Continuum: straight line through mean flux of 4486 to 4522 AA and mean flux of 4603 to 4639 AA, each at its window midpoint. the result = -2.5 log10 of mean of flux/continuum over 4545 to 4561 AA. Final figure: 0.197 mag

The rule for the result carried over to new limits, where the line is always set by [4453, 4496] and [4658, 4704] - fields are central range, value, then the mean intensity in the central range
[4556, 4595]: 0.01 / 1.36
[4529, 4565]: 0.08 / 1.28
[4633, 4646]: 0.03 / 1.34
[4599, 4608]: 0.01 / 1.36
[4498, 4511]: -0.06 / 1.45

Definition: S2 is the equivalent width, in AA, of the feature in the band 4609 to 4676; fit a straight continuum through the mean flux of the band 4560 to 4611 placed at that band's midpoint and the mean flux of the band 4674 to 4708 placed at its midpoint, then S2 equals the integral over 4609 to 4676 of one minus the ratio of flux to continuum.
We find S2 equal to -1.5 AA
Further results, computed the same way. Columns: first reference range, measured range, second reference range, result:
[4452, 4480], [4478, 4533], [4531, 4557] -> -3.4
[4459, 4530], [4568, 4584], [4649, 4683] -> -0.2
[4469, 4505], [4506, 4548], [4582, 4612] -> 1.3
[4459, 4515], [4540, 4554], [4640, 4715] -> 1.2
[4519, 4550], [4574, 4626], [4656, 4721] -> -1.3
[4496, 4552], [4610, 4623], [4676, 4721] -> -0.1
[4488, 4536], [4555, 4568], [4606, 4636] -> 0.9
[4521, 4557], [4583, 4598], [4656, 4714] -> -0.6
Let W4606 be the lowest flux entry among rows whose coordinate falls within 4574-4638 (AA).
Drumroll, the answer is 1.27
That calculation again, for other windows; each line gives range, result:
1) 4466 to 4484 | 1.26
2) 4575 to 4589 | 1.31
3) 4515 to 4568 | 1.09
